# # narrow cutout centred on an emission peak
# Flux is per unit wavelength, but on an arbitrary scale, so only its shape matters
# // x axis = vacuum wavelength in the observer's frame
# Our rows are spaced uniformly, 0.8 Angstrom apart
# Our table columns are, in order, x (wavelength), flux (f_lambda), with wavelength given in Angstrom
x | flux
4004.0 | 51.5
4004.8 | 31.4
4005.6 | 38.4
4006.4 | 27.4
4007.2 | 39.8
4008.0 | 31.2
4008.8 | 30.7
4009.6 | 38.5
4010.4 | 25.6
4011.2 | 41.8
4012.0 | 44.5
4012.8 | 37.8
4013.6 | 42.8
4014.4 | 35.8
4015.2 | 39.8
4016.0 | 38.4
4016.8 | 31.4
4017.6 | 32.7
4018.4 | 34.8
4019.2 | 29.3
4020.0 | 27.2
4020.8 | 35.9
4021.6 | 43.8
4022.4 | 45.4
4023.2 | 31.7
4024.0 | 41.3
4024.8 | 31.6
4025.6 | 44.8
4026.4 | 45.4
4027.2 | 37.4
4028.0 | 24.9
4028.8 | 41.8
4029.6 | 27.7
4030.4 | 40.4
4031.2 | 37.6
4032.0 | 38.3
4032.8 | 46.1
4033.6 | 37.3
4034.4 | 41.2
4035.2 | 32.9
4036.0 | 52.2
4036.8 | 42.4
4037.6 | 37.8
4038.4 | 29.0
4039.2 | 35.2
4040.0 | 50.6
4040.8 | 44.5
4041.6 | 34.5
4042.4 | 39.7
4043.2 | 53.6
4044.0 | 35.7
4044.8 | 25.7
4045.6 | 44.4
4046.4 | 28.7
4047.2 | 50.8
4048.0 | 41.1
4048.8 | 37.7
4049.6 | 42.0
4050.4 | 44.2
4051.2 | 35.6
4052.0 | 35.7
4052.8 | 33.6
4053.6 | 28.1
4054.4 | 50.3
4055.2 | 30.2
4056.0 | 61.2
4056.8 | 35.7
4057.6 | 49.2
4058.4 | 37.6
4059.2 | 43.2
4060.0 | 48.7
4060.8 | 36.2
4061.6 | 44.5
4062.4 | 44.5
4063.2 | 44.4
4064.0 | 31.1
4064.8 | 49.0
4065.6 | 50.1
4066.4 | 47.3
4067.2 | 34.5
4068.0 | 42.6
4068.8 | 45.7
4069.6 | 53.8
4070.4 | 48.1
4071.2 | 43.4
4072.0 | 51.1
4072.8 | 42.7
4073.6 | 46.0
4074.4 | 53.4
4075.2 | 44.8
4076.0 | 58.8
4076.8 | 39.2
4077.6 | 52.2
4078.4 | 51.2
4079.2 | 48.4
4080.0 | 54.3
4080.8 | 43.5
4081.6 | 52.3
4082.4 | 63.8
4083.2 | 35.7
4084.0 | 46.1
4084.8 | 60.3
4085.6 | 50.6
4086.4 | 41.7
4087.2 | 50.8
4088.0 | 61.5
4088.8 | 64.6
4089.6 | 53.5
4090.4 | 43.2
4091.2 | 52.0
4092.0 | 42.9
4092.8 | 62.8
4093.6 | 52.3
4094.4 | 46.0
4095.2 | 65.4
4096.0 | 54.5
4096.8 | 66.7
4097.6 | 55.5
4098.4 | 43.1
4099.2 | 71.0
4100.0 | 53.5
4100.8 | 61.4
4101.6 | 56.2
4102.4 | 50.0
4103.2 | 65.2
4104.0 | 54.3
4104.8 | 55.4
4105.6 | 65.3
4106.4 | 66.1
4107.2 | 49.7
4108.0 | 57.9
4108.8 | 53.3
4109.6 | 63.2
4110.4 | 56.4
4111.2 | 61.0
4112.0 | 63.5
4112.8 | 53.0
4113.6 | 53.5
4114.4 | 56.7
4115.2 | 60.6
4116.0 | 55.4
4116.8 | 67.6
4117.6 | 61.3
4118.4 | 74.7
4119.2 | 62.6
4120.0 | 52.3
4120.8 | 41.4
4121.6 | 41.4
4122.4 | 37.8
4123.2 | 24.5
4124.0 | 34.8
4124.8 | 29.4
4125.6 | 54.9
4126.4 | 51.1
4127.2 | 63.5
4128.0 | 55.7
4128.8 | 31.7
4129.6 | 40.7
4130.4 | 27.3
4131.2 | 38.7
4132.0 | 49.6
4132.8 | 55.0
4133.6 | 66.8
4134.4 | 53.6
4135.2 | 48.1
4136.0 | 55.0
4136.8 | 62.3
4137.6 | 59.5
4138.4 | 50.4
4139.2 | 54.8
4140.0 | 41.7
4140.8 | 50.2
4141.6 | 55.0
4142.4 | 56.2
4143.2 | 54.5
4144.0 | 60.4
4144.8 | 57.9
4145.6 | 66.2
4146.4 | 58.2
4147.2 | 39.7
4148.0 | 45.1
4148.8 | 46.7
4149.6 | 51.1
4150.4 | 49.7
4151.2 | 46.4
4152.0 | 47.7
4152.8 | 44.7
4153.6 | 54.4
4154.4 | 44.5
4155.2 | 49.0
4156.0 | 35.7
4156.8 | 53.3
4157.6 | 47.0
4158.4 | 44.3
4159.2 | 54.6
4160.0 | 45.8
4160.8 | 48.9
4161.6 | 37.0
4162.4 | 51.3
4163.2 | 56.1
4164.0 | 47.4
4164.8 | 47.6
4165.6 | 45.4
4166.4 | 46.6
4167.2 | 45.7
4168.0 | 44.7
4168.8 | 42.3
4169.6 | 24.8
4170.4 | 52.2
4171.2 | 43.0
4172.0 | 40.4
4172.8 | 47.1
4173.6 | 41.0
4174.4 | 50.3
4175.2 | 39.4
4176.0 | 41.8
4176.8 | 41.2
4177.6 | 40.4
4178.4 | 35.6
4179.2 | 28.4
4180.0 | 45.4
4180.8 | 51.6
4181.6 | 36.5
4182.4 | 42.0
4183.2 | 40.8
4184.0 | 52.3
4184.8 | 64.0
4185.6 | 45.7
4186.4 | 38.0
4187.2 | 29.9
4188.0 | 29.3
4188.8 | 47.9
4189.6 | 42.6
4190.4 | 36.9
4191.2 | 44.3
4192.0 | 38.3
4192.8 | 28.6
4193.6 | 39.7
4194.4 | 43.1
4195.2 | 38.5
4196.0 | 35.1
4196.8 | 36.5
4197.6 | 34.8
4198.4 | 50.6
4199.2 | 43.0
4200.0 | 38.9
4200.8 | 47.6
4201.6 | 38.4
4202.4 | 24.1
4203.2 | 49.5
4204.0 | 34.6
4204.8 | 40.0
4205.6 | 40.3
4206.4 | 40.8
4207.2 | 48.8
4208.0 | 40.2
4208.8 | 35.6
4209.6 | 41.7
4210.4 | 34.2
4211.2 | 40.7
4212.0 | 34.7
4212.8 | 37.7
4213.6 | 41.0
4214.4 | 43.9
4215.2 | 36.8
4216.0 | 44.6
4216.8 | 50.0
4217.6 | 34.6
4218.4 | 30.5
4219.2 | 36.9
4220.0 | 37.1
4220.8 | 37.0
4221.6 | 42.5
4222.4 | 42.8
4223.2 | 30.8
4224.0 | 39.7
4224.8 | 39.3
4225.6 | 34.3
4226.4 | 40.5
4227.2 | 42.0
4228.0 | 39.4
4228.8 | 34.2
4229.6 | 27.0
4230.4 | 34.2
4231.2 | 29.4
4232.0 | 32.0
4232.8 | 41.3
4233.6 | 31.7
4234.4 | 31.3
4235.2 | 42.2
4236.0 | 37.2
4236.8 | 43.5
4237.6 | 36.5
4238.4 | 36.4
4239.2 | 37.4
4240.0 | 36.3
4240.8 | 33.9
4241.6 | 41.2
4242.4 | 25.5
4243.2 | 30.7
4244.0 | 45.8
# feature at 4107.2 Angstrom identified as C IV 1549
